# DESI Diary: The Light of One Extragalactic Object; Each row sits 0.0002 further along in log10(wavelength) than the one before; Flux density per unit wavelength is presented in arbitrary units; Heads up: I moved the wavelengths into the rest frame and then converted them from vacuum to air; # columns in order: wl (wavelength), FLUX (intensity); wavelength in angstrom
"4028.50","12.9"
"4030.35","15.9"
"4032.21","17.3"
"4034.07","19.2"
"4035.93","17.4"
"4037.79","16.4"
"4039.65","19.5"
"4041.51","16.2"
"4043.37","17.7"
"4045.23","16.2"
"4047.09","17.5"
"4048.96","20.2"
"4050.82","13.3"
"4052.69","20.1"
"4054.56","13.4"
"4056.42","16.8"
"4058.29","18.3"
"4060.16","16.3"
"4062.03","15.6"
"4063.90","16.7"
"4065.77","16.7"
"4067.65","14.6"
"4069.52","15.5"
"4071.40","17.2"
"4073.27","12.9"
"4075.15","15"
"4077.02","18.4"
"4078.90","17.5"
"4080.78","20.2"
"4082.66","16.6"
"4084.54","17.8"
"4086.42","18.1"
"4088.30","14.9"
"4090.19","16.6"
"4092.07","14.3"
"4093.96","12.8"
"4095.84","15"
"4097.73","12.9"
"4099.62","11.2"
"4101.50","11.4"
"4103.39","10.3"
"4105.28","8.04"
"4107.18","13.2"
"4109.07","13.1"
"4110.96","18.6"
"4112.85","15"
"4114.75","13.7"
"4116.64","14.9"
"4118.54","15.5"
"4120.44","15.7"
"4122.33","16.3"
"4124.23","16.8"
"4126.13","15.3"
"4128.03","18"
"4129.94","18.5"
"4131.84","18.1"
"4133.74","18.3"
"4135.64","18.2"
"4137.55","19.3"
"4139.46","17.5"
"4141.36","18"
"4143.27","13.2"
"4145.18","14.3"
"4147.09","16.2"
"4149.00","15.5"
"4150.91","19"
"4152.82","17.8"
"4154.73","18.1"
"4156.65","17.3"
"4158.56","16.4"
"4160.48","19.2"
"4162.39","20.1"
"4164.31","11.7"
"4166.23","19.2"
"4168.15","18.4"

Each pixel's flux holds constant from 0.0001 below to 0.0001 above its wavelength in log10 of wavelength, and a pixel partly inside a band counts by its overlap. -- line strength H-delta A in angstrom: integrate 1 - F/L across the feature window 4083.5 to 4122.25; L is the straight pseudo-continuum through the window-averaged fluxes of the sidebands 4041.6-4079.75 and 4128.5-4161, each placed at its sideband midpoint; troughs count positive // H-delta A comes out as 6.2 angstrom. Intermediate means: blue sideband 16.5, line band 14.2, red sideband 17.3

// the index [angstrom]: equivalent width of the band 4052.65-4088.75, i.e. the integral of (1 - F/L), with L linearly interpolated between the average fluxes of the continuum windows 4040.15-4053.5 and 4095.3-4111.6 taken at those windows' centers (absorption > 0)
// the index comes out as -3.2 angstrom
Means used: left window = 17.4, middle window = 16.6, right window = 12.5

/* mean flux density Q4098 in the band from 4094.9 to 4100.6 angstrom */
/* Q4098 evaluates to 13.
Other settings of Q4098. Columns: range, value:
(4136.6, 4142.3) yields 18.3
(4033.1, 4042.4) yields 17.7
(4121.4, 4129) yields 16.6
